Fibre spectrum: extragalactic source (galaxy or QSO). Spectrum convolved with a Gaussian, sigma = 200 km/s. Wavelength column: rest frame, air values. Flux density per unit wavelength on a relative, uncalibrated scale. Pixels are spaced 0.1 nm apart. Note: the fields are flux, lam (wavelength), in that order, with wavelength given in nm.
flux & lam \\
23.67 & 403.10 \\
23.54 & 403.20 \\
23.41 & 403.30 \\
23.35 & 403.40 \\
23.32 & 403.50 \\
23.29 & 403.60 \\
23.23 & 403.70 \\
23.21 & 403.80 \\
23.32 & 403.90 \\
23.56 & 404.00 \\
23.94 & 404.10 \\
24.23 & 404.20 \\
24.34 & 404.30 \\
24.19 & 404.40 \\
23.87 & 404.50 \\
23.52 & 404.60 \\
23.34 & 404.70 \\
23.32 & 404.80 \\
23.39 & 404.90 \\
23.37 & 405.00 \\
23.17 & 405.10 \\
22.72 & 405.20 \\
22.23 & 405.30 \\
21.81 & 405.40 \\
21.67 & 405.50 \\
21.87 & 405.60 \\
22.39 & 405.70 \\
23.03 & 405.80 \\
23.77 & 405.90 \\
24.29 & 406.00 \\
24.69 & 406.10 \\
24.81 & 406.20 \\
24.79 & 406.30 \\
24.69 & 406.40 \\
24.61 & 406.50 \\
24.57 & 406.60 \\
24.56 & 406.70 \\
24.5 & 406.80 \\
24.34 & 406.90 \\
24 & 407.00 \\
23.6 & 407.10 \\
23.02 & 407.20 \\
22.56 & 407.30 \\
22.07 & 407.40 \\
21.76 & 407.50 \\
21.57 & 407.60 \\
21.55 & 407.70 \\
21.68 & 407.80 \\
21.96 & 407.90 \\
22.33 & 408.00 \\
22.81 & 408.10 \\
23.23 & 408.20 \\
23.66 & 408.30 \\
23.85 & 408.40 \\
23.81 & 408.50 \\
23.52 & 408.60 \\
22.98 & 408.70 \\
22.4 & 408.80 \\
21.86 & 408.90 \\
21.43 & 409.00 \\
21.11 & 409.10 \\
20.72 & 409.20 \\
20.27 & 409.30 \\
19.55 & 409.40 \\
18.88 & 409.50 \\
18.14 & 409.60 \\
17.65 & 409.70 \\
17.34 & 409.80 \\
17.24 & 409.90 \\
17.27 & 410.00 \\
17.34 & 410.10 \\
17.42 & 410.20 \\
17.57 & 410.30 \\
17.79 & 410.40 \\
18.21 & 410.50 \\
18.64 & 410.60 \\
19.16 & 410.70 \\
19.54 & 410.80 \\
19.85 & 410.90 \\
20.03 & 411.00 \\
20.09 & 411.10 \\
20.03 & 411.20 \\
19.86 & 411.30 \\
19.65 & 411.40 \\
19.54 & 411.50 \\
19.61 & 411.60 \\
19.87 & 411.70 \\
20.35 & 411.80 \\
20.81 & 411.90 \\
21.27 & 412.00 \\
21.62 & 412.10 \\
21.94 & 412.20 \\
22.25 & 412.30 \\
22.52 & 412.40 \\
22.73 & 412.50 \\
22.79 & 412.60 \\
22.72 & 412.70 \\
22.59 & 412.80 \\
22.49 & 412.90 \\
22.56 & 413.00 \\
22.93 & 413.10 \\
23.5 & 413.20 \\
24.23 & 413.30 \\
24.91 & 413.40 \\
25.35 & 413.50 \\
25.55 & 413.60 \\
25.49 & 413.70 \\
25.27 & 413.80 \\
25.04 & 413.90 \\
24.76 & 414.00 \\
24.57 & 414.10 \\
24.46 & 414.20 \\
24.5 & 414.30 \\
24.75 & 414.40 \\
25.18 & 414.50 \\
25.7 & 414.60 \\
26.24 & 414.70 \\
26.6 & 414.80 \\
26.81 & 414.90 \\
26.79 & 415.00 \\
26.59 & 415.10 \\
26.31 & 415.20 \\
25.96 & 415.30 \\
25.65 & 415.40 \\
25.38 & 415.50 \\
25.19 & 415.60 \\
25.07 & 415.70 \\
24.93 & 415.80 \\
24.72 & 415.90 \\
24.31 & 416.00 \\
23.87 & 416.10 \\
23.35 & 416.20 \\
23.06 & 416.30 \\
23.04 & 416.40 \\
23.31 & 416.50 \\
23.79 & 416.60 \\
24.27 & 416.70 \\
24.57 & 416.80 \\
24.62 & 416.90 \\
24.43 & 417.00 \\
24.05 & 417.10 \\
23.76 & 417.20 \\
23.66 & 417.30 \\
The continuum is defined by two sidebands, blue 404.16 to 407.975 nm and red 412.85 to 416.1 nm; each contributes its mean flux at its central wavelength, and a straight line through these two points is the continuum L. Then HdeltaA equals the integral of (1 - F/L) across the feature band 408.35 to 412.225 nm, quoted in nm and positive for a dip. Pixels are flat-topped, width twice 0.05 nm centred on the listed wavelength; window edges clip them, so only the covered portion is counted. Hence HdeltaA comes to 0.68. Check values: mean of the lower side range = 23.3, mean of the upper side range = 25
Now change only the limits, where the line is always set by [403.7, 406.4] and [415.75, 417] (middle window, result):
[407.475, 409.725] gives 0.188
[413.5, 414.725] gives -0.063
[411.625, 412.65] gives 0.096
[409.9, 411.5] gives 0.332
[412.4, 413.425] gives 0.033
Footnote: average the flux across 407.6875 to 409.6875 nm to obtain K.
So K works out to 21.7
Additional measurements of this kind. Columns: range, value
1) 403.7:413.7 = 22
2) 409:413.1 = 20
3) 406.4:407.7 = 23.4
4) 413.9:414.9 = 25.3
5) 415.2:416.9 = 24.5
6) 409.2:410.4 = 18.2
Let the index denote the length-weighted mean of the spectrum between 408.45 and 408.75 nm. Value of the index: 23.4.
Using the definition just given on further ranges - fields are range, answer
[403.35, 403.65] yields 23.3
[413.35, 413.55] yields 25.1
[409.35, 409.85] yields 18.3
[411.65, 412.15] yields 20.8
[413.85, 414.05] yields 24.9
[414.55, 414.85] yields 26.2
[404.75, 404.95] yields 23.4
